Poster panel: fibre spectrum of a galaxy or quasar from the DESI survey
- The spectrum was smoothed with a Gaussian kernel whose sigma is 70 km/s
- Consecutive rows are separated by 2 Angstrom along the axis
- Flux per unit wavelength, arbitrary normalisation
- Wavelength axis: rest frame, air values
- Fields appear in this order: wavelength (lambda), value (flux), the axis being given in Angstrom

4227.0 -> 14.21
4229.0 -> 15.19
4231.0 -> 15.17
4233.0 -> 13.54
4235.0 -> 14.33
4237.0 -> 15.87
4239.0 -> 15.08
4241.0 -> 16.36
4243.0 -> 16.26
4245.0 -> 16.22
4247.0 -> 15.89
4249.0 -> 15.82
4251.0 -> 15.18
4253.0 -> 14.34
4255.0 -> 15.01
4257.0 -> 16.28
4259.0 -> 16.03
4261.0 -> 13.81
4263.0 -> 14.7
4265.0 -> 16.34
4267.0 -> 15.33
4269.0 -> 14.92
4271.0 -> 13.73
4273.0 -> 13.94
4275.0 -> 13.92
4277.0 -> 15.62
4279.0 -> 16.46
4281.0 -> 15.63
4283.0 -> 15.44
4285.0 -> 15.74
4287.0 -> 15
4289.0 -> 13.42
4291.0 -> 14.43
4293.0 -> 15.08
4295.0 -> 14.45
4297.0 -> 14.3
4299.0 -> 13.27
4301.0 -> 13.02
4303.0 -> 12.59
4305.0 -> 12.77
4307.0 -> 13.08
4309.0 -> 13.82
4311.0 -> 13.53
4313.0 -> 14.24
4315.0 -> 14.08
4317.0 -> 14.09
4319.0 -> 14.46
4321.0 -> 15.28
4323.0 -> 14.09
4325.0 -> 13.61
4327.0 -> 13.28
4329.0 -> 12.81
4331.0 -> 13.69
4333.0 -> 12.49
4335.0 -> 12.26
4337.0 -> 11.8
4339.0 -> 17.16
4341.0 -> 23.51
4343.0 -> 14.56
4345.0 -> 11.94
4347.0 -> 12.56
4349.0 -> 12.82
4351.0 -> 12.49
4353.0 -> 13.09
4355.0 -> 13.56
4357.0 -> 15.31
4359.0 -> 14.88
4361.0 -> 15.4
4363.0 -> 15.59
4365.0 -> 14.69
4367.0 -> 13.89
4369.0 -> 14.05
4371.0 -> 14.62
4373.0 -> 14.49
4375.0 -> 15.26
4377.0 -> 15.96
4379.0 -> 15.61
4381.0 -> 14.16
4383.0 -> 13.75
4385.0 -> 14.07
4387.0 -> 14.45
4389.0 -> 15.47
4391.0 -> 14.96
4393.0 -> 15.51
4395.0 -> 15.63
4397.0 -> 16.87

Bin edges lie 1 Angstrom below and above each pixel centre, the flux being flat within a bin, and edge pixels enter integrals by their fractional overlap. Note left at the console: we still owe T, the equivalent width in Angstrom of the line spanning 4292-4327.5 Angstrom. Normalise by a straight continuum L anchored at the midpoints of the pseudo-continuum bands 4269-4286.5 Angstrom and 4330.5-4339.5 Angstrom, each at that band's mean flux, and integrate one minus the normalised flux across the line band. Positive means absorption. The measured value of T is 0.50 Angstrom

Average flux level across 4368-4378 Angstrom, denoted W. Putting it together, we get 14.9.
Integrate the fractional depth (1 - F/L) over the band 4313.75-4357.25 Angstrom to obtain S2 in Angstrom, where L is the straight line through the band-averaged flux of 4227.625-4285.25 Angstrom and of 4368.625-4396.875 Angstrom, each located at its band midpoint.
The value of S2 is 3.0 Angstrom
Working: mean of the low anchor 15.2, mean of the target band 14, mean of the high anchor 14.9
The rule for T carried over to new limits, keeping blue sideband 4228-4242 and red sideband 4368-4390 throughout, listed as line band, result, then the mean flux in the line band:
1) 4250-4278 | 0.1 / 14.9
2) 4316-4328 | 0.6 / 14.1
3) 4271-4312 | 1.9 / 14.3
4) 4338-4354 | 0.0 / 14.8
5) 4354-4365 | -0.1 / 14.9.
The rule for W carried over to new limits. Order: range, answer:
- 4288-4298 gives 14.3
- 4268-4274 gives 14.2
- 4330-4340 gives 13.5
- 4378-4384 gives 14.5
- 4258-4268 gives 15.2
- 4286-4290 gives 14.2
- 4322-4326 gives 13.8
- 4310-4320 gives 14.1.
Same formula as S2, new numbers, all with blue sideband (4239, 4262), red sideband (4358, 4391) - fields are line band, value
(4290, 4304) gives 1.3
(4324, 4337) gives 1.8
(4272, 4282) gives 0.2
